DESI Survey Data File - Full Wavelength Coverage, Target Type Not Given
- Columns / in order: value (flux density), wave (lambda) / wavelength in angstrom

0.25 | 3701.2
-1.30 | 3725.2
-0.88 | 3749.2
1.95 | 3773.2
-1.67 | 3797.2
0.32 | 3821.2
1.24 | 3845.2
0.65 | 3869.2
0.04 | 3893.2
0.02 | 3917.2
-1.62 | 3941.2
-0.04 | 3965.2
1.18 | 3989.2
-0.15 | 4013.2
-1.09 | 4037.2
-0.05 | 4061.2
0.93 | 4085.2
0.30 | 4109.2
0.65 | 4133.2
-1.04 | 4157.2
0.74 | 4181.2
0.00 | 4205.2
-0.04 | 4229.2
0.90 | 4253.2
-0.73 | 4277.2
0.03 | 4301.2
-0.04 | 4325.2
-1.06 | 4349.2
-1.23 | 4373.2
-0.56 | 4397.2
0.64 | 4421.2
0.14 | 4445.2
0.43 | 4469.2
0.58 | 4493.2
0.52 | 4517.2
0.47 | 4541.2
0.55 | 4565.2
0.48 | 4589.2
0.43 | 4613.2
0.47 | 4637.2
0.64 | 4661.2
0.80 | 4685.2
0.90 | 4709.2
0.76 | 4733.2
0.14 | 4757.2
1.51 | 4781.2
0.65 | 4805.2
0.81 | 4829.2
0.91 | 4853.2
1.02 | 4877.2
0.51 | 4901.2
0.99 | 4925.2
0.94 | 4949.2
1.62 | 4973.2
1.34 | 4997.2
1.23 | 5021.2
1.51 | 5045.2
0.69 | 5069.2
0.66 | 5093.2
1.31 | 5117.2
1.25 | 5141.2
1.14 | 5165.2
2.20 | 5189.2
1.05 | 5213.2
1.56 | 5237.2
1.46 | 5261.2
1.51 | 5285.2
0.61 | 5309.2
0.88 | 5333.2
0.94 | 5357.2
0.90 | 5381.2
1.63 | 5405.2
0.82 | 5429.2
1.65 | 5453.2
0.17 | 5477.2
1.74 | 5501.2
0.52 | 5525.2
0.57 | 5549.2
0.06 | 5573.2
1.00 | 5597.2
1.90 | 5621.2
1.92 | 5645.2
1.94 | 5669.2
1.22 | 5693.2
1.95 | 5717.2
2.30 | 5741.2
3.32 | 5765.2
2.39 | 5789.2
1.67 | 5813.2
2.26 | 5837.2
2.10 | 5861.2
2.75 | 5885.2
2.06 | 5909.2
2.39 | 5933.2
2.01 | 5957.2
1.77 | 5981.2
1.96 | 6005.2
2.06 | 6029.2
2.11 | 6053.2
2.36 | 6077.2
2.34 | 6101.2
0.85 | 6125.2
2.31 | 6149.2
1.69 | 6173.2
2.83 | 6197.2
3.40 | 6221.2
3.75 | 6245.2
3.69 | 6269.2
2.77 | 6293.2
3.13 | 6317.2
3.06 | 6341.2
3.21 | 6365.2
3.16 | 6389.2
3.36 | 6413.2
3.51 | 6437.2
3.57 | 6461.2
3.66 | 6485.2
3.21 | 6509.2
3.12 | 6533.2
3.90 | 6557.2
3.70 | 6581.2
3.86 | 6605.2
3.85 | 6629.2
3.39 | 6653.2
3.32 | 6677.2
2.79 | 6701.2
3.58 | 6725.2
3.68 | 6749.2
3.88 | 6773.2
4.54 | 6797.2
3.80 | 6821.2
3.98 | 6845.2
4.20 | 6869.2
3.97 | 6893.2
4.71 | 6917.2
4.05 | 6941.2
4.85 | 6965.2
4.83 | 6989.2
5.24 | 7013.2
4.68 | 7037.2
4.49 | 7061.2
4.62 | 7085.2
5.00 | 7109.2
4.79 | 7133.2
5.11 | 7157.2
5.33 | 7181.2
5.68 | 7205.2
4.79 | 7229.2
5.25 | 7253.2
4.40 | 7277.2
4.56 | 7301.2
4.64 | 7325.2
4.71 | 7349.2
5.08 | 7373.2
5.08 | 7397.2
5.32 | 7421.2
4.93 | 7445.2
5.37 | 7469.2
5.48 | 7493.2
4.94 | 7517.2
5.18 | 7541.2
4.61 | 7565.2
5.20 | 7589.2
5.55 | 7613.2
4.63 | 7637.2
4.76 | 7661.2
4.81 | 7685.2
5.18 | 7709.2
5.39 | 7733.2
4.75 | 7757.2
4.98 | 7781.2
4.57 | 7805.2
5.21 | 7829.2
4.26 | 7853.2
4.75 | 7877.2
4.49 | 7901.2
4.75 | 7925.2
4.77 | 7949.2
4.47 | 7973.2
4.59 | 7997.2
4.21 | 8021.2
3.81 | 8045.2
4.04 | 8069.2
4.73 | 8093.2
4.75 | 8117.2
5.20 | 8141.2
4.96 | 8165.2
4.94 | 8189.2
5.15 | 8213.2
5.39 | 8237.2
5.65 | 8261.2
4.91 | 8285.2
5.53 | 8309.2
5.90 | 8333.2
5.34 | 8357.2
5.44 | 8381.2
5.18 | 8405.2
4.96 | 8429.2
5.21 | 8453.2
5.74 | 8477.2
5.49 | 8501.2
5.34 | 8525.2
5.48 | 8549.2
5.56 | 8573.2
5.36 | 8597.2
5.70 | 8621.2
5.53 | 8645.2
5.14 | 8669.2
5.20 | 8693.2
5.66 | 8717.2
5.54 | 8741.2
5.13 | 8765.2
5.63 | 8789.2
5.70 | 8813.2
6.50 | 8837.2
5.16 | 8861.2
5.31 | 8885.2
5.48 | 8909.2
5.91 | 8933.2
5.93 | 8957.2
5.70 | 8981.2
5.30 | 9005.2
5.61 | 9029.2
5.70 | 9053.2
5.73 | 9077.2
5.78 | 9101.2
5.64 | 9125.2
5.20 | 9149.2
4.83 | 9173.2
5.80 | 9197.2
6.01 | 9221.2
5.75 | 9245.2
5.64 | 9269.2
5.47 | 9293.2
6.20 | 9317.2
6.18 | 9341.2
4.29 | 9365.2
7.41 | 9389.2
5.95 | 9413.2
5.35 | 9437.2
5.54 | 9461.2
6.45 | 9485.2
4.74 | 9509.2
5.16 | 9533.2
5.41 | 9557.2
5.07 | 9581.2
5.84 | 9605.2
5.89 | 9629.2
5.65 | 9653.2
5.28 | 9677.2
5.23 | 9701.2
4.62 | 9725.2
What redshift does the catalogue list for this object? 0.56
